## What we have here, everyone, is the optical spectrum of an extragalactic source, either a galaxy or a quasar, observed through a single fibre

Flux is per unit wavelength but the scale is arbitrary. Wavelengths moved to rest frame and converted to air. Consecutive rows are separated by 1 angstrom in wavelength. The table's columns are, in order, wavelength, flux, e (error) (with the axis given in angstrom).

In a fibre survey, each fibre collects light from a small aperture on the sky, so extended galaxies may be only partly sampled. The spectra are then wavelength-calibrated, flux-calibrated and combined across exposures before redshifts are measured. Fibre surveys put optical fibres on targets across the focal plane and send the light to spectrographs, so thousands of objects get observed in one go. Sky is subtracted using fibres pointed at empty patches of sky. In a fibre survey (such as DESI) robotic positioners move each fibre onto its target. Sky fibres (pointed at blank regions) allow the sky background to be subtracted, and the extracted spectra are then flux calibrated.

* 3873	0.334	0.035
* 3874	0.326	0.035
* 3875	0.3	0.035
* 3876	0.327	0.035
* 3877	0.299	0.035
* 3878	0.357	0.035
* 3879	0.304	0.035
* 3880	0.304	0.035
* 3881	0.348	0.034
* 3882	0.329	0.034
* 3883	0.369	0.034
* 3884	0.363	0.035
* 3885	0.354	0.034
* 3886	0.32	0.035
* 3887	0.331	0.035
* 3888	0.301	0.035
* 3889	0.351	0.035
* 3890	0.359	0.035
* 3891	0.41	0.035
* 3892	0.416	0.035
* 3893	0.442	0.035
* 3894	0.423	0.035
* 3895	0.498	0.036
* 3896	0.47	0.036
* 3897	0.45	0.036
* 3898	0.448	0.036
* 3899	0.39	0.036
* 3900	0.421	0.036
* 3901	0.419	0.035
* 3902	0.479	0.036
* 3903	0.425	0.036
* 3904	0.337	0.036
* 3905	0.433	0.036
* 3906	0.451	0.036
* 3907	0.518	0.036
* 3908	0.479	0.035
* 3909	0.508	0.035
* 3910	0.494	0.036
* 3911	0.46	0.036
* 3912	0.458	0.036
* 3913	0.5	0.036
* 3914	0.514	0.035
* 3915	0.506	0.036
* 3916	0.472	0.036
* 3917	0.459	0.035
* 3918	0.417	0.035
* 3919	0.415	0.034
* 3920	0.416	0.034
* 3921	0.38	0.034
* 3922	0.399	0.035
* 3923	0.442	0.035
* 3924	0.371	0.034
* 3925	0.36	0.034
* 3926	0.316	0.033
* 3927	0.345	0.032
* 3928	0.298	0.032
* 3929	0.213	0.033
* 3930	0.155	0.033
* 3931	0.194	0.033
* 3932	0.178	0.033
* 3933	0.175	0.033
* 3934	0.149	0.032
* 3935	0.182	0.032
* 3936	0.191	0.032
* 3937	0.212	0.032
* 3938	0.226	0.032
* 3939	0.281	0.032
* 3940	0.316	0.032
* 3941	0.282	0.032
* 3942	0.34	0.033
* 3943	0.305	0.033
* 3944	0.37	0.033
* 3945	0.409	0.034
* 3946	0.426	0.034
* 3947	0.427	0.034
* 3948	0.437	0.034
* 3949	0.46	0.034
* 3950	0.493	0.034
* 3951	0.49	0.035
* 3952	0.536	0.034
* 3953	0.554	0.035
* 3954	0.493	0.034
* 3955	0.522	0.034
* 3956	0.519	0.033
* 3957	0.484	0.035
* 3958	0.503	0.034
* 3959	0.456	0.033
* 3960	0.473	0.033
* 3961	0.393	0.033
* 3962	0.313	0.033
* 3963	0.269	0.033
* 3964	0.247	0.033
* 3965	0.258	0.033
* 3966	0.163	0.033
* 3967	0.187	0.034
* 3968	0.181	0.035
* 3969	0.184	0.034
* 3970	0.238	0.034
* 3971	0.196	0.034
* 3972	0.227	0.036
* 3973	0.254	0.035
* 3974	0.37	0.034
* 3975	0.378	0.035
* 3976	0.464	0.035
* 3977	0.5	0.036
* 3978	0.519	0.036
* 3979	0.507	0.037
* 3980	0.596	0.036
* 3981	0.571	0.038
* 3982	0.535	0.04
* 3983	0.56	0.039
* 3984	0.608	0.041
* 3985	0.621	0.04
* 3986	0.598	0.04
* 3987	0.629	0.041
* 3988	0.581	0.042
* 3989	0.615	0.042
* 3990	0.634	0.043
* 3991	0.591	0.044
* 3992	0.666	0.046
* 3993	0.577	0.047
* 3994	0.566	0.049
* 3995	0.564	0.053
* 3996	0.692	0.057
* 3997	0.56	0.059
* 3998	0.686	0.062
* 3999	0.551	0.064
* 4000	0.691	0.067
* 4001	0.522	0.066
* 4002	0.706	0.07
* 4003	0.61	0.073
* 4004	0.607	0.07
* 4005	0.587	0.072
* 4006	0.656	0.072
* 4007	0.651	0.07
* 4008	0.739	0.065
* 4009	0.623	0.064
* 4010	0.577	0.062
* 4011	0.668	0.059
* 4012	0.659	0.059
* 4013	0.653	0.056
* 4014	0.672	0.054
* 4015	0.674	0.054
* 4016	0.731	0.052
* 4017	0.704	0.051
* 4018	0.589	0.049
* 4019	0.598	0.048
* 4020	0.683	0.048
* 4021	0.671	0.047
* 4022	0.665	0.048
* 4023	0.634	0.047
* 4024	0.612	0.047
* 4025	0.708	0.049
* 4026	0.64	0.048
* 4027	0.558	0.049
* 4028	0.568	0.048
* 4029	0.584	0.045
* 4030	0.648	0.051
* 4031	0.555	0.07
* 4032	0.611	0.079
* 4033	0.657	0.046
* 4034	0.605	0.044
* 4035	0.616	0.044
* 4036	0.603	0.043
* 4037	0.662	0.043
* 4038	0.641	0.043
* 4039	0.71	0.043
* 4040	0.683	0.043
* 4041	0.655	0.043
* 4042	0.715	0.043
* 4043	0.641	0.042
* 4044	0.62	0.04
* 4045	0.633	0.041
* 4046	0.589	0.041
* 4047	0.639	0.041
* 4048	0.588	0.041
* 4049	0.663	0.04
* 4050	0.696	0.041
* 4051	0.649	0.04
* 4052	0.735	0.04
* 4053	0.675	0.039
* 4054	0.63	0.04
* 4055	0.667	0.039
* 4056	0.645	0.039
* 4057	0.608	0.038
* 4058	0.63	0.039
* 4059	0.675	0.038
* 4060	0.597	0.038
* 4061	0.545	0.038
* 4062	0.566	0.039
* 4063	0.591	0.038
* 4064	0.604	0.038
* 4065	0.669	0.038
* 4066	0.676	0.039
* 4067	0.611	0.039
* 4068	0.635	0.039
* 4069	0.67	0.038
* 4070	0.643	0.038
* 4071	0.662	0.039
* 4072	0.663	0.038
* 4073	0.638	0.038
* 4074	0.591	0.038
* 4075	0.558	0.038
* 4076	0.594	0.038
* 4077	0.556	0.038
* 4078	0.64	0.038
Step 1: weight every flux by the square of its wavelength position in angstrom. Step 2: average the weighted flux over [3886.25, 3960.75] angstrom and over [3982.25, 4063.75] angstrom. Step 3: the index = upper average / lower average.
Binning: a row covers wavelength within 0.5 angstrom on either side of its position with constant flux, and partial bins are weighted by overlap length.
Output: 1.68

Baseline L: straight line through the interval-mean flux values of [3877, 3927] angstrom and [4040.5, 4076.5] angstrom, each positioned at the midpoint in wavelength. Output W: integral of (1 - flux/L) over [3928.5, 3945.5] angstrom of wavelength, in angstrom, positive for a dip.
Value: 8.0 angstrom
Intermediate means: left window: 0.41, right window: 0.635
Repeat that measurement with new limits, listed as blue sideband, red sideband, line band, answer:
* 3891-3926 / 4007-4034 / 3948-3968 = 4.6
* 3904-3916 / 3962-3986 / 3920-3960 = 6.4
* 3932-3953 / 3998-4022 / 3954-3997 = 3.3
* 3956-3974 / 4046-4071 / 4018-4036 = -3.4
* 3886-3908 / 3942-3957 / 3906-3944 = 7.4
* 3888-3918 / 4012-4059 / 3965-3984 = 6.3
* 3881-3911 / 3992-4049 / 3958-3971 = 6.0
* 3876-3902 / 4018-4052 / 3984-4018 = -3.2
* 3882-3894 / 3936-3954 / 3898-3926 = -5.0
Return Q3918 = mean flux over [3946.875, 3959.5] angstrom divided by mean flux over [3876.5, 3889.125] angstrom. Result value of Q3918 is 1.48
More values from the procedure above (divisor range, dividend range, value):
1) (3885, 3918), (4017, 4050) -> 1.46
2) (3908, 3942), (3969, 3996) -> 1.46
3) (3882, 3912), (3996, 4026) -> 1.55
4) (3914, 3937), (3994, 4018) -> 1.99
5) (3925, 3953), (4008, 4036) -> 2.01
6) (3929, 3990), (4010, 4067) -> 1.67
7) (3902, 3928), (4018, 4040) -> 1.45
